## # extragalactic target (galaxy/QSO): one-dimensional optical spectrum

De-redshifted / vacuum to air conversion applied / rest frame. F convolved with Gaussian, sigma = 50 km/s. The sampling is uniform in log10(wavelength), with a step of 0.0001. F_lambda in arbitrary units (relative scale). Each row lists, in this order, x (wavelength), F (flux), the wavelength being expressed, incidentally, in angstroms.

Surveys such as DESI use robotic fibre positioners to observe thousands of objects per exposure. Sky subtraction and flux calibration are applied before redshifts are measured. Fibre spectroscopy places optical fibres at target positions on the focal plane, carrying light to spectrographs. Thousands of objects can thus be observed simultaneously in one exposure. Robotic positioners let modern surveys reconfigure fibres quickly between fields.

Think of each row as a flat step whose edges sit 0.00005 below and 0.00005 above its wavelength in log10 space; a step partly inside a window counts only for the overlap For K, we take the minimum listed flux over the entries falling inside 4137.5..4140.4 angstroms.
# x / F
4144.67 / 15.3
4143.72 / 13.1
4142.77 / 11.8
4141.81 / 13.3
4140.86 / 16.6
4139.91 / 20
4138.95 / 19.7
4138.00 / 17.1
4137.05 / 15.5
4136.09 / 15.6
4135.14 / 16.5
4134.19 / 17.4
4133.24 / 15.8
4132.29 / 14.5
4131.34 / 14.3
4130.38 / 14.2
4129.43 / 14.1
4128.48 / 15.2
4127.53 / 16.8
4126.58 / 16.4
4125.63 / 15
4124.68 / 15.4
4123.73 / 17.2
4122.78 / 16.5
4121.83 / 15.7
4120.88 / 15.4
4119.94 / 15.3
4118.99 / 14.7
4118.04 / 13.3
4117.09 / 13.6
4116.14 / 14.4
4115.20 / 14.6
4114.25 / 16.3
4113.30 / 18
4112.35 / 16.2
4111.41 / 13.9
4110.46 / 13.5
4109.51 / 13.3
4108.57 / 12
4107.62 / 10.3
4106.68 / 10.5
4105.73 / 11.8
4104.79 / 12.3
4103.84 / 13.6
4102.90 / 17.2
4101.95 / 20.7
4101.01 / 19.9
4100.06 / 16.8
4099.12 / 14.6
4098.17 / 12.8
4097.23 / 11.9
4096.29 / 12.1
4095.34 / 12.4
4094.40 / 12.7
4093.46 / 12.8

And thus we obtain 17.1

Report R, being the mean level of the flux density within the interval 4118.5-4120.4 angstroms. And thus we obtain 15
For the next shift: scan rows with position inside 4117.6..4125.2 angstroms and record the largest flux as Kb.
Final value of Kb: 17.2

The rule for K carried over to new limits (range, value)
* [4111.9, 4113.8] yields 16.2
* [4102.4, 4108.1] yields 10.3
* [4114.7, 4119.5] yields 13.3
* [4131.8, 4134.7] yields 14.5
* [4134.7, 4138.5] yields 15.5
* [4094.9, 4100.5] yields 11.9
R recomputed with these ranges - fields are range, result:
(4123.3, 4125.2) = 16.2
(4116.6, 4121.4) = 14.5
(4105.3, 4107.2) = 11.1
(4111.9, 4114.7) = 16.8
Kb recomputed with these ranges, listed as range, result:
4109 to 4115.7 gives 18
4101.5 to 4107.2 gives 20.7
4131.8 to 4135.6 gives 17.4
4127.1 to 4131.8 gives 16.8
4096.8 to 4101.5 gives 19.9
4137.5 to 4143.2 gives 20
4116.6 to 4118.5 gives 13.6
